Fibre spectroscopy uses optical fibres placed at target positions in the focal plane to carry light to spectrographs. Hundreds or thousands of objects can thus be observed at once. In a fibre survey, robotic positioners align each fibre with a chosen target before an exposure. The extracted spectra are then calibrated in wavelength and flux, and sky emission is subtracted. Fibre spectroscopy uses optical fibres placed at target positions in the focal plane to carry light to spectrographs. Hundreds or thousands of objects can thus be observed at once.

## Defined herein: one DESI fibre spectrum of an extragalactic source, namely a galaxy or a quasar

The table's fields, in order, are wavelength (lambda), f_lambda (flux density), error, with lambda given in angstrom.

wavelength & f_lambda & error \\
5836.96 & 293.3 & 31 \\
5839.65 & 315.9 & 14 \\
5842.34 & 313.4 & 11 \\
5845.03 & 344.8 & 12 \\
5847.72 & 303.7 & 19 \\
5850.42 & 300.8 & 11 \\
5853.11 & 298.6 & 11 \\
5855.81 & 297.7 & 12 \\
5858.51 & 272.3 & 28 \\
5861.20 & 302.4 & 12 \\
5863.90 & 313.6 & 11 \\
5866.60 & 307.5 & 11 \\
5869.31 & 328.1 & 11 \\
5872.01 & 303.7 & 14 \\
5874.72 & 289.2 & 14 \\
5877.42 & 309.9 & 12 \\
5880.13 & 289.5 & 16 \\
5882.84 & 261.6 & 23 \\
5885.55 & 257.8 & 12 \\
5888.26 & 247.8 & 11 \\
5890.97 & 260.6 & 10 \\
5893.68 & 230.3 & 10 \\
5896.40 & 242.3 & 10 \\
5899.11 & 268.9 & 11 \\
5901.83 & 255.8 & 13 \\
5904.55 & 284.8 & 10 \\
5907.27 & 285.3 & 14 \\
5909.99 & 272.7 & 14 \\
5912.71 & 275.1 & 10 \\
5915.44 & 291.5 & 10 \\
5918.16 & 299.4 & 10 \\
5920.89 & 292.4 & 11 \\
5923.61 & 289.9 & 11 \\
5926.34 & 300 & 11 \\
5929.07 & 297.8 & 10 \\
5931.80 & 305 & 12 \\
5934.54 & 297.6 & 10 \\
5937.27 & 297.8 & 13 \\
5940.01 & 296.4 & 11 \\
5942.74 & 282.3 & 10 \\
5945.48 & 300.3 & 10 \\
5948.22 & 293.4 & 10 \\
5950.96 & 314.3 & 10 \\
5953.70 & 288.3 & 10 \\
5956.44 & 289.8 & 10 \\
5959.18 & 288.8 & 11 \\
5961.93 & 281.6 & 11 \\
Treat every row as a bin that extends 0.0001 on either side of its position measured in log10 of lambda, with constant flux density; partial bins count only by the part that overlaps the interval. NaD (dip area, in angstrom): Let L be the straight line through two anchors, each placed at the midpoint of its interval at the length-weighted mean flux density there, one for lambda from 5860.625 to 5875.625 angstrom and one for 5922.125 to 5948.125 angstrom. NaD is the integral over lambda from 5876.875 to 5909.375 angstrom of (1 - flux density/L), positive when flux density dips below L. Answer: 4.1 angstrom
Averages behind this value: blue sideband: 308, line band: 265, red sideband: 296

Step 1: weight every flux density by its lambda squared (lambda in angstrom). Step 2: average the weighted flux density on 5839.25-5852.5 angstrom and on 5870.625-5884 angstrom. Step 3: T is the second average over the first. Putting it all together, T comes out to 0.94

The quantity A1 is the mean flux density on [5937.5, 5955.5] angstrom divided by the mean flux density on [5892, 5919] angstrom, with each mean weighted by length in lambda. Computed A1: 1.10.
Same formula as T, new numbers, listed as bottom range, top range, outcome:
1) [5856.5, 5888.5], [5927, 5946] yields 1.04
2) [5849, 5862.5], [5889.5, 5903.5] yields 0.87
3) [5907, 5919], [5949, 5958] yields 1.06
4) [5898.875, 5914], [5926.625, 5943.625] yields 1.09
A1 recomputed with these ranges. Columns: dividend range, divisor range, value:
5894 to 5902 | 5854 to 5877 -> 0.84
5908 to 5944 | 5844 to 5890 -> 0.99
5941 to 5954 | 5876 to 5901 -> 1.13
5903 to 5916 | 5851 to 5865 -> 0.95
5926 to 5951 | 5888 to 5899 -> 1.20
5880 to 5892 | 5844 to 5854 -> 0.84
